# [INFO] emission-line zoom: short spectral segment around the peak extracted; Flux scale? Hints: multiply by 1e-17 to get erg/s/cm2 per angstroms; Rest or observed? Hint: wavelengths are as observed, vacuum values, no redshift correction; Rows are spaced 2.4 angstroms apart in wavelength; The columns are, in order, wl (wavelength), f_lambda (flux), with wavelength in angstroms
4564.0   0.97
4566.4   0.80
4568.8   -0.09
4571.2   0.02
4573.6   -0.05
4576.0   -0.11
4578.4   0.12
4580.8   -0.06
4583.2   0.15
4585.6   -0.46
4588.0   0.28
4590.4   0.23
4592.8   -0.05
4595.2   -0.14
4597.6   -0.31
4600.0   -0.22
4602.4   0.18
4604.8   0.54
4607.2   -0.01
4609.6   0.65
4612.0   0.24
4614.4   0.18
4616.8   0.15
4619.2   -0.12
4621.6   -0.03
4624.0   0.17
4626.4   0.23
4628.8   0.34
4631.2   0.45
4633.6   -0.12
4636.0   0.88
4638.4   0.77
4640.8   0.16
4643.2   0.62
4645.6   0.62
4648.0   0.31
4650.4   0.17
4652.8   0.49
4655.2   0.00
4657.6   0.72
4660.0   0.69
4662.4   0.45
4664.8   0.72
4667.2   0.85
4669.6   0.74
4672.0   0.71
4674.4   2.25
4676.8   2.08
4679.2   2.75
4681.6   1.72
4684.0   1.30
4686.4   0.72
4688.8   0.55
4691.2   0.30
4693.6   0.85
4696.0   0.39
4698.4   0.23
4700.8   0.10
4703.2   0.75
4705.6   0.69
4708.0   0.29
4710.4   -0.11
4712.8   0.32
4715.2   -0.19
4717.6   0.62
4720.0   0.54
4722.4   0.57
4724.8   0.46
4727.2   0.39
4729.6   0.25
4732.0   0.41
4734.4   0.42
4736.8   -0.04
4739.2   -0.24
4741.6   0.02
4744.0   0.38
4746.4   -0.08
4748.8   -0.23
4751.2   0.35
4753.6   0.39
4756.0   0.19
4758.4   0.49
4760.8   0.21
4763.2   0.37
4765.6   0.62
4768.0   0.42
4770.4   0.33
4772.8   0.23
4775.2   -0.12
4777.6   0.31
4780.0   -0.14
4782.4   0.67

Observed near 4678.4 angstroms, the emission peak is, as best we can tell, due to Lyman alpha 1216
